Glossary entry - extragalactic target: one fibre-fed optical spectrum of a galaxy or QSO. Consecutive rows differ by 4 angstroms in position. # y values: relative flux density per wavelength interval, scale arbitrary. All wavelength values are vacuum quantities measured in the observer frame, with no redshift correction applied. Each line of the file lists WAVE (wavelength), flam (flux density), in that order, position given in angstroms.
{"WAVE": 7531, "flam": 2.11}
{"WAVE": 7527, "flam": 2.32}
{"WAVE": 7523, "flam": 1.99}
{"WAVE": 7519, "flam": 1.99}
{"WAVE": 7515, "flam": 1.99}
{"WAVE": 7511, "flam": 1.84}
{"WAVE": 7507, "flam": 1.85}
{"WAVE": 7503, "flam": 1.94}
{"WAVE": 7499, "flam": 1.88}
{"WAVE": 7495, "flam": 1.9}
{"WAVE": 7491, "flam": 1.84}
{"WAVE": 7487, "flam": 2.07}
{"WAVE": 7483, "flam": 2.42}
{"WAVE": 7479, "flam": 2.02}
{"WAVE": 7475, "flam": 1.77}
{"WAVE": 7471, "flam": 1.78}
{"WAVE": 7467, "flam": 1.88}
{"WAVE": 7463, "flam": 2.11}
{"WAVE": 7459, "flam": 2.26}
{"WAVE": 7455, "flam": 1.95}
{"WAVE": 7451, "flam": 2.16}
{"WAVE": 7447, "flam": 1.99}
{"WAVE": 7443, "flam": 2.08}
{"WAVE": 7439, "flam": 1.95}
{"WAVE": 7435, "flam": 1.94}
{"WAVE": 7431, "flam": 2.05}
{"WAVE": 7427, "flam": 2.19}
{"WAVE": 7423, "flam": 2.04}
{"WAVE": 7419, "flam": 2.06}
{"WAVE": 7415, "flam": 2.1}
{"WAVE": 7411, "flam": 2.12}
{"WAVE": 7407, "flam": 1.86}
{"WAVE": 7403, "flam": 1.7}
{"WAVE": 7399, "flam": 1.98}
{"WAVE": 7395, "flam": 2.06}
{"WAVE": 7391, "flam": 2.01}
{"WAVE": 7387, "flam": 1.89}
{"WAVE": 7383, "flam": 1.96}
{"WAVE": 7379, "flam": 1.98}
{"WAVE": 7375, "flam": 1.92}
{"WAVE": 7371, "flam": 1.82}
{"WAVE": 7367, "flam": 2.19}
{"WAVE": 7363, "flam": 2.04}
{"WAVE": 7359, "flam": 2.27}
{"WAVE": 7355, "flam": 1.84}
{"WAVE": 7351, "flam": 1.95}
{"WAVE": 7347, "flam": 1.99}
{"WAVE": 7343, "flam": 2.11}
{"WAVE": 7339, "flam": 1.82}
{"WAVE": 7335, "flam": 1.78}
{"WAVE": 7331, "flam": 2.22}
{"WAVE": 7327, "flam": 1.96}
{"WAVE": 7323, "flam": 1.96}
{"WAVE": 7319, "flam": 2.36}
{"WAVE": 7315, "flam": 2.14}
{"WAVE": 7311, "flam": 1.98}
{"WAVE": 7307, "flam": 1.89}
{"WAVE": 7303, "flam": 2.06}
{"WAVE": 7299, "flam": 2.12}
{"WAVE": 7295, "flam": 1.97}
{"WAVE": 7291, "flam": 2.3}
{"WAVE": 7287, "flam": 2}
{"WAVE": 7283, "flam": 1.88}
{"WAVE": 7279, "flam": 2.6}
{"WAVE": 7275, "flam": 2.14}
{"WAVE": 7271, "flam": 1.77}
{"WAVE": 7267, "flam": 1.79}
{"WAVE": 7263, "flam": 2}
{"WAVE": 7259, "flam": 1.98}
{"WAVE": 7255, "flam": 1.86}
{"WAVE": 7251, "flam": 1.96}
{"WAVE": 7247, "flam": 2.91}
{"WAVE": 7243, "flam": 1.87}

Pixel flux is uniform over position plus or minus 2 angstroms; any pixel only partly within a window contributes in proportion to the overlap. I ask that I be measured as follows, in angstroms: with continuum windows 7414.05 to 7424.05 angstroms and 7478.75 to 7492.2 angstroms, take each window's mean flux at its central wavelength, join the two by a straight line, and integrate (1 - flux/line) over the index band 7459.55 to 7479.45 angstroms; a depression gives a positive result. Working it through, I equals 1.6 angstroms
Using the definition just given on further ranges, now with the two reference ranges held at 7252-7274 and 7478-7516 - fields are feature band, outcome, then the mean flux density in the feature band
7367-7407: 0.0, 1.93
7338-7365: -1.2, 2.01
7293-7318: -1.7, 2.04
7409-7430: -1.6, 2.1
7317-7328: -1.1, 2.11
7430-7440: -0.1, 1.98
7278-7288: -1.2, 2.13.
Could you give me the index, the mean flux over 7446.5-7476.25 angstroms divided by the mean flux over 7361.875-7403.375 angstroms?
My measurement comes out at 1.01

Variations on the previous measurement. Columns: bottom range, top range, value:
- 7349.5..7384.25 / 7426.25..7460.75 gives 1.03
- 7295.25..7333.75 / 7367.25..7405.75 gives 0.94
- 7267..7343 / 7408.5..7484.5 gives 1.00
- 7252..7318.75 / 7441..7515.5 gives 0.97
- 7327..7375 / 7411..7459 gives 1.03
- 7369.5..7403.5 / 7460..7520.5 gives 1.01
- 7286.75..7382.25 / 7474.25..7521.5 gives 0.97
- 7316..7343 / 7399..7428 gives 0.99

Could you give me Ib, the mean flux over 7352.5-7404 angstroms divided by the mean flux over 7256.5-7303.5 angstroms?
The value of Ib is 0.97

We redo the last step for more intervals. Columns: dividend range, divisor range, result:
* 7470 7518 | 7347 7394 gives 0.98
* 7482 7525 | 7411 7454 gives 0.95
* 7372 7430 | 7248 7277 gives 1.01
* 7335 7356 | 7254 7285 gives 0.96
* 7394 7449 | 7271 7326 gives 0.96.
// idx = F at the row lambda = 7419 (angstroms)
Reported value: 2.06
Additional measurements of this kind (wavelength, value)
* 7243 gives 1.87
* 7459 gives 2.26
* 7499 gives 1.88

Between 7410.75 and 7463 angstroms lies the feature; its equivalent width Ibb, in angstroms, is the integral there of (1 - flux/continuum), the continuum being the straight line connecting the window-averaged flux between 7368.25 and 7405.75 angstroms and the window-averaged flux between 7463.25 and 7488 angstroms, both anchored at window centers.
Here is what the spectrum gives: -2.7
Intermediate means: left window 1.93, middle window 2.07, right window 2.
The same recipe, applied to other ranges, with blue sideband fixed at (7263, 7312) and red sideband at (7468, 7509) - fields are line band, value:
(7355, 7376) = -0.3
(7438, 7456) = -0.6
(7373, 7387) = 0.4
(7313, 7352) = -0.2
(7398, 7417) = 0.3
